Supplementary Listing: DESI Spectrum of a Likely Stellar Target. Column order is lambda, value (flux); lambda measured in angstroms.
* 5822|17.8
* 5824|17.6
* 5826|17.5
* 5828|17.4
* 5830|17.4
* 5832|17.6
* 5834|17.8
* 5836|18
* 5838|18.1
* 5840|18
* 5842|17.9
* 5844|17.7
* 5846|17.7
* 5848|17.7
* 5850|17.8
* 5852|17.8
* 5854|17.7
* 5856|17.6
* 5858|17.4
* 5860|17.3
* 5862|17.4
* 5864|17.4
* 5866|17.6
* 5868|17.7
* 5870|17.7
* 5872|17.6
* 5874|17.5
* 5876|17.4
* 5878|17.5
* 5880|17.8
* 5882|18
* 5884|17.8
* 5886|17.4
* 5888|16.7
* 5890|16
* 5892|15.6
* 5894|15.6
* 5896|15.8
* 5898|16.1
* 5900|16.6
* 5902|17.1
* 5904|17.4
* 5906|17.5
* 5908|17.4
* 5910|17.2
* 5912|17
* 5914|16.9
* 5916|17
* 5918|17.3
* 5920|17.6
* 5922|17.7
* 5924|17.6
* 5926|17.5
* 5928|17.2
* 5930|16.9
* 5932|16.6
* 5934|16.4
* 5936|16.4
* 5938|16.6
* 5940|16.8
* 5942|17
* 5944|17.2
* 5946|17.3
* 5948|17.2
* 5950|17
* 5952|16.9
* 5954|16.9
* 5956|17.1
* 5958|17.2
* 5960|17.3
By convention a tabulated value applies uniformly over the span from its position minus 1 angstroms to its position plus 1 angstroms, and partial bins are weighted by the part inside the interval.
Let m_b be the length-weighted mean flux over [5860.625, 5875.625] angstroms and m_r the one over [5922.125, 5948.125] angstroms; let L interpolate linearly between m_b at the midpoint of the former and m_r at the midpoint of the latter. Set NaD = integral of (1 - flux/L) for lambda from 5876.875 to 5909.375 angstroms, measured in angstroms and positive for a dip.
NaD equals 0.8 angstroms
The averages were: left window 17.5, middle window 16.9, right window 17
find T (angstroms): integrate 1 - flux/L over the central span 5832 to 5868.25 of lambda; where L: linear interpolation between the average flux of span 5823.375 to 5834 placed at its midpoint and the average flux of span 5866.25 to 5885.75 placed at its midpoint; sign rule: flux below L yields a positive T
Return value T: -0.2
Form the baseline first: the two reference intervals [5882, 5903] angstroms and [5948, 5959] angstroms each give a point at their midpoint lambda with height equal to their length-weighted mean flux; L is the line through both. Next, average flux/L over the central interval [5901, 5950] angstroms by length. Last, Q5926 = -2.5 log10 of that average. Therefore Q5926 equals -0.02 mag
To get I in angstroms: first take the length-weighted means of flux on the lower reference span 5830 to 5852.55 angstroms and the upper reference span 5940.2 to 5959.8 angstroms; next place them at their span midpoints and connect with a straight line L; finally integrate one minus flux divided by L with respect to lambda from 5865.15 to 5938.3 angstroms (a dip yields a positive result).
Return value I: 1.4 angstroms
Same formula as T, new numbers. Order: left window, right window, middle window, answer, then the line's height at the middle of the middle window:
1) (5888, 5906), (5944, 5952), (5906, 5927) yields -0.8 angstroms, 16.7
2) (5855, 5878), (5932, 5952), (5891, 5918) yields 0.7 angstroms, 17.2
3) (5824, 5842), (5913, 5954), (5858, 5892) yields 0.1 angstroms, 17.4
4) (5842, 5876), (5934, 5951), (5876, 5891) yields 0.1 angstroms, 17.4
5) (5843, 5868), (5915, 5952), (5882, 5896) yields 0.6 angstroms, 17.4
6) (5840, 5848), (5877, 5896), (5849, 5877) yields -0.3 angstroms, 17.4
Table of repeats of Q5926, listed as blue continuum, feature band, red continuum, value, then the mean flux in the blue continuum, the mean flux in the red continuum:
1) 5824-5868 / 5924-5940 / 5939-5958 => 0.02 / 17.7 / 17.1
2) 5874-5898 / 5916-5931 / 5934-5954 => -0.03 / 16.9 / 16.9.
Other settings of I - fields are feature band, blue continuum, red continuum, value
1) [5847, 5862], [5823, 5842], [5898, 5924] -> 0.0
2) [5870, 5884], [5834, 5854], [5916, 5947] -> -0.1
